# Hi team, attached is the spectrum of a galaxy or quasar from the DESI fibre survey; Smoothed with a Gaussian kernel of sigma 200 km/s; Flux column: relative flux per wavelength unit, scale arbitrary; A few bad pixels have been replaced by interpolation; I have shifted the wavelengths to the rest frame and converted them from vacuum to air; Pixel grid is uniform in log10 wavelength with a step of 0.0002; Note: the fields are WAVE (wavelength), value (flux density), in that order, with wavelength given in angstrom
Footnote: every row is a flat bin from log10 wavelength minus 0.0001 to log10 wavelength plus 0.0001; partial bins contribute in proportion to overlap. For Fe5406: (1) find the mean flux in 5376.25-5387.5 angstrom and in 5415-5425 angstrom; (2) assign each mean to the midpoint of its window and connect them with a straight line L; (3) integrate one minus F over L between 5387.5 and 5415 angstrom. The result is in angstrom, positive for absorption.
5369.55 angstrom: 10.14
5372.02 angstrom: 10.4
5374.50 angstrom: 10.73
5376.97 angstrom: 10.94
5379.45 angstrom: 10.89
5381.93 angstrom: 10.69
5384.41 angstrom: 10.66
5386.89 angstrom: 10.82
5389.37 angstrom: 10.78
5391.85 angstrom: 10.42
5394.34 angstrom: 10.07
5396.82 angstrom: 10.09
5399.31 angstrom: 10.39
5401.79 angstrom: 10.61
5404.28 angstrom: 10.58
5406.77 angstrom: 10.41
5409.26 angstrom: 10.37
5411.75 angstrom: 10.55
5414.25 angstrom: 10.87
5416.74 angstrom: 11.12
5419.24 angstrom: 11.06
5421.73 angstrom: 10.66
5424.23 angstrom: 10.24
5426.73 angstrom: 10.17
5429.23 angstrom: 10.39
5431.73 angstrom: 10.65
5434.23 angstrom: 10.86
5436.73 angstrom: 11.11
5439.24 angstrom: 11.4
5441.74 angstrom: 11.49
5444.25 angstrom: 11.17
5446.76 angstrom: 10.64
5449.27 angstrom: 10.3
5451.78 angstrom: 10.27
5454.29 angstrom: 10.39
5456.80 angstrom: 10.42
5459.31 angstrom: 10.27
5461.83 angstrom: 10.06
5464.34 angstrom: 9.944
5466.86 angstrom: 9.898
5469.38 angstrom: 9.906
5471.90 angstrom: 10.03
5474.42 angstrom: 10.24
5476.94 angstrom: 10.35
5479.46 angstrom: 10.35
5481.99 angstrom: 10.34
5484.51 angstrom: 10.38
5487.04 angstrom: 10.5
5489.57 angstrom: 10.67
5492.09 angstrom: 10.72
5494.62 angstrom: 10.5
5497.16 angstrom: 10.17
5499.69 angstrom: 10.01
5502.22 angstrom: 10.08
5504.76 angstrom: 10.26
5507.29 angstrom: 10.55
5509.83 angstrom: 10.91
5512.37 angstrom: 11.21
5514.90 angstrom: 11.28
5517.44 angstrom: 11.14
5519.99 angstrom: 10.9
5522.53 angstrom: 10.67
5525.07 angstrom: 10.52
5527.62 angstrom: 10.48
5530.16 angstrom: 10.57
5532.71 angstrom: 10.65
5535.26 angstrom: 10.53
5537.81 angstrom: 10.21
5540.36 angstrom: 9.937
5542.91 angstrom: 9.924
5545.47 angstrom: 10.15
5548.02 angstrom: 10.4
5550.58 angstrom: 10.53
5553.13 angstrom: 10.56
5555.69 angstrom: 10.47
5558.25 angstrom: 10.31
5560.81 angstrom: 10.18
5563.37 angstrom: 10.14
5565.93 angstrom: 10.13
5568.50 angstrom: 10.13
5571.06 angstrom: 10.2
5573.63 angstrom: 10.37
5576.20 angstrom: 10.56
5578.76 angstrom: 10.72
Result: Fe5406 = 0.8 angstrom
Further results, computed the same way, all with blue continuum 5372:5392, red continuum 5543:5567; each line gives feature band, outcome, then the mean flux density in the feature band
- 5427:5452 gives -0.55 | 10.8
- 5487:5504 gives 0.14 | 10.4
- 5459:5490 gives 0.86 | 10.2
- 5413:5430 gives -0.02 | 10.6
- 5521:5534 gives -0.27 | 10.6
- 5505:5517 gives -0.60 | 10.9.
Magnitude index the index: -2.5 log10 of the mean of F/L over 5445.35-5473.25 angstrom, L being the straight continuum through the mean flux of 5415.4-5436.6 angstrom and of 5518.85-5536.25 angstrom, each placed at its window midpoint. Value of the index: 0.05 mag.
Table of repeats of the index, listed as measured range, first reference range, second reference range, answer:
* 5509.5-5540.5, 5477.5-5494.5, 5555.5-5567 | -0.037 mag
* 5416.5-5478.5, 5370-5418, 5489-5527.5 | 0.010 mag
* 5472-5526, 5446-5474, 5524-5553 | -0.029 mag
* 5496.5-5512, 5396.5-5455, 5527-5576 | 0.006 mag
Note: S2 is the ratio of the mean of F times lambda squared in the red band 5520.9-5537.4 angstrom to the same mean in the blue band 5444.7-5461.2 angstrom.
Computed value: 1.0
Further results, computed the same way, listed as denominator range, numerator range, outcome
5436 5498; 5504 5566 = 1.03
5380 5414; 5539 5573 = 1.03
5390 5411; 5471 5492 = 1.03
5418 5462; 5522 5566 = 1.01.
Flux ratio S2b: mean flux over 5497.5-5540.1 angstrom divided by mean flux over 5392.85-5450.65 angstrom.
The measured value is 0.99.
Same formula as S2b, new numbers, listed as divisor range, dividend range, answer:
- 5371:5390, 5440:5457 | 1.00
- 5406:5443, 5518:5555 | 0.97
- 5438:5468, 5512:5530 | 1.03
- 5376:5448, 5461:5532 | 0.98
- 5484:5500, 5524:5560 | 0.99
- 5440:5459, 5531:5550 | 0.96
